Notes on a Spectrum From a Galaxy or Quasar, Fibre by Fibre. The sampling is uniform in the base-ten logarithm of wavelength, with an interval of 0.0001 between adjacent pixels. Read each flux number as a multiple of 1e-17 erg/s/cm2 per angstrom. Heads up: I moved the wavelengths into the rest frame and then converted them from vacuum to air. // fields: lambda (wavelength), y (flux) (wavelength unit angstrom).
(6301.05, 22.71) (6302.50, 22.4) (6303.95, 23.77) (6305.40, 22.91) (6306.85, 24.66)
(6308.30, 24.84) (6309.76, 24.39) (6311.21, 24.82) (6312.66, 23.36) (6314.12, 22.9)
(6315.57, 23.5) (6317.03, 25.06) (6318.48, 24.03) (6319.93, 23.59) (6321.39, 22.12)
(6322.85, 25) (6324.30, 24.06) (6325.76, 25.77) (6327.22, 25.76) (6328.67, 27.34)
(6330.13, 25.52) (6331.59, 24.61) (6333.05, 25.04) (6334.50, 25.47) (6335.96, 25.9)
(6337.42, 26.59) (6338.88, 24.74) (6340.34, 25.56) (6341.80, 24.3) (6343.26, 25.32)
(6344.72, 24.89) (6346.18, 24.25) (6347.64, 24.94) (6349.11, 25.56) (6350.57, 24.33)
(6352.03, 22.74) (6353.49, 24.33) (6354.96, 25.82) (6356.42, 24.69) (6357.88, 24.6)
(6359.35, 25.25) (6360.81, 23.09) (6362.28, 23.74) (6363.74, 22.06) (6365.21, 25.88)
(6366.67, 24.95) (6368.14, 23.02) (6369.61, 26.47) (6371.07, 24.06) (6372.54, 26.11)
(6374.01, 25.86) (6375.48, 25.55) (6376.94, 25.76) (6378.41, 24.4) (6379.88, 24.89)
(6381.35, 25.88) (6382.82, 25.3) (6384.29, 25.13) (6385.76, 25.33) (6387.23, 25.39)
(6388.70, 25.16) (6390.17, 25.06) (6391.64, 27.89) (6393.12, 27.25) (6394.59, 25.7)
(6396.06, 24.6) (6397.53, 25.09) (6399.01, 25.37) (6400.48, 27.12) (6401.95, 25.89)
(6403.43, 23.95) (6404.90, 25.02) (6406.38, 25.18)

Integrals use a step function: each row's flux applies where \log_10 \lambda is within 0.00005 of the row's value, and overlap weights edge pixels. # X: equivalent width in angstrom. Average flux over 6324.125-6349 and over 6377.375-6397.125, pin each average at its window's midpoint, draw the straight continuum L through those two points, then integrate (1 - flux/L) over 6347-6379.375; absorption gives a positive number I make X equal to 0.9 angstrom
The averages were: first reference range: 25.3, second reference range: 25.5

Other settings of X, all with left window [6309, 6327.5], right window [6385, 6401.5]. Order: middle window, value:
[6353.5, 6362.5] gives 0.2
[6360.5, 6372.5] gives 0.4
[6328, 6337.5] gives -0.5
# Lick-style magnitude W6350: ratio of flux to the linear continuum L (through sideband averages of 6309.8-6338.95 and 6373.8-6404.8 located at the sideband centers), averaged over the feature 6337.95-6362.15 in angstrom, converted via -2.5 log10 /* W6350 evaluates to 0.02 mag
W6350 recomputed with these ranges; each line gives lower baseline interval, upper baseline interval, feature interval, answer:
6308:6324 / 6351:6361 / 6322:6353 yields -0.04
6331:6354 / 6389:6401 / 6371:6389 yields 0.01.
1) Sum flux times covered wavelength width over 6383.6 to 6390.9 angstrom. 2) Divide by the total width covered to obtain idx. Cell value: 25.2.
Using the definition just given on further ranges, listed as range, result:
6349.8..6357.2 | 24.4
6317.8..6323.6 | 23.7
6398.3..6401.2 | 26.3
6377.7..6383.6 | 25.1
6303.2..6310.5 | 24.1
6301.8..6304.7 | 23.1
